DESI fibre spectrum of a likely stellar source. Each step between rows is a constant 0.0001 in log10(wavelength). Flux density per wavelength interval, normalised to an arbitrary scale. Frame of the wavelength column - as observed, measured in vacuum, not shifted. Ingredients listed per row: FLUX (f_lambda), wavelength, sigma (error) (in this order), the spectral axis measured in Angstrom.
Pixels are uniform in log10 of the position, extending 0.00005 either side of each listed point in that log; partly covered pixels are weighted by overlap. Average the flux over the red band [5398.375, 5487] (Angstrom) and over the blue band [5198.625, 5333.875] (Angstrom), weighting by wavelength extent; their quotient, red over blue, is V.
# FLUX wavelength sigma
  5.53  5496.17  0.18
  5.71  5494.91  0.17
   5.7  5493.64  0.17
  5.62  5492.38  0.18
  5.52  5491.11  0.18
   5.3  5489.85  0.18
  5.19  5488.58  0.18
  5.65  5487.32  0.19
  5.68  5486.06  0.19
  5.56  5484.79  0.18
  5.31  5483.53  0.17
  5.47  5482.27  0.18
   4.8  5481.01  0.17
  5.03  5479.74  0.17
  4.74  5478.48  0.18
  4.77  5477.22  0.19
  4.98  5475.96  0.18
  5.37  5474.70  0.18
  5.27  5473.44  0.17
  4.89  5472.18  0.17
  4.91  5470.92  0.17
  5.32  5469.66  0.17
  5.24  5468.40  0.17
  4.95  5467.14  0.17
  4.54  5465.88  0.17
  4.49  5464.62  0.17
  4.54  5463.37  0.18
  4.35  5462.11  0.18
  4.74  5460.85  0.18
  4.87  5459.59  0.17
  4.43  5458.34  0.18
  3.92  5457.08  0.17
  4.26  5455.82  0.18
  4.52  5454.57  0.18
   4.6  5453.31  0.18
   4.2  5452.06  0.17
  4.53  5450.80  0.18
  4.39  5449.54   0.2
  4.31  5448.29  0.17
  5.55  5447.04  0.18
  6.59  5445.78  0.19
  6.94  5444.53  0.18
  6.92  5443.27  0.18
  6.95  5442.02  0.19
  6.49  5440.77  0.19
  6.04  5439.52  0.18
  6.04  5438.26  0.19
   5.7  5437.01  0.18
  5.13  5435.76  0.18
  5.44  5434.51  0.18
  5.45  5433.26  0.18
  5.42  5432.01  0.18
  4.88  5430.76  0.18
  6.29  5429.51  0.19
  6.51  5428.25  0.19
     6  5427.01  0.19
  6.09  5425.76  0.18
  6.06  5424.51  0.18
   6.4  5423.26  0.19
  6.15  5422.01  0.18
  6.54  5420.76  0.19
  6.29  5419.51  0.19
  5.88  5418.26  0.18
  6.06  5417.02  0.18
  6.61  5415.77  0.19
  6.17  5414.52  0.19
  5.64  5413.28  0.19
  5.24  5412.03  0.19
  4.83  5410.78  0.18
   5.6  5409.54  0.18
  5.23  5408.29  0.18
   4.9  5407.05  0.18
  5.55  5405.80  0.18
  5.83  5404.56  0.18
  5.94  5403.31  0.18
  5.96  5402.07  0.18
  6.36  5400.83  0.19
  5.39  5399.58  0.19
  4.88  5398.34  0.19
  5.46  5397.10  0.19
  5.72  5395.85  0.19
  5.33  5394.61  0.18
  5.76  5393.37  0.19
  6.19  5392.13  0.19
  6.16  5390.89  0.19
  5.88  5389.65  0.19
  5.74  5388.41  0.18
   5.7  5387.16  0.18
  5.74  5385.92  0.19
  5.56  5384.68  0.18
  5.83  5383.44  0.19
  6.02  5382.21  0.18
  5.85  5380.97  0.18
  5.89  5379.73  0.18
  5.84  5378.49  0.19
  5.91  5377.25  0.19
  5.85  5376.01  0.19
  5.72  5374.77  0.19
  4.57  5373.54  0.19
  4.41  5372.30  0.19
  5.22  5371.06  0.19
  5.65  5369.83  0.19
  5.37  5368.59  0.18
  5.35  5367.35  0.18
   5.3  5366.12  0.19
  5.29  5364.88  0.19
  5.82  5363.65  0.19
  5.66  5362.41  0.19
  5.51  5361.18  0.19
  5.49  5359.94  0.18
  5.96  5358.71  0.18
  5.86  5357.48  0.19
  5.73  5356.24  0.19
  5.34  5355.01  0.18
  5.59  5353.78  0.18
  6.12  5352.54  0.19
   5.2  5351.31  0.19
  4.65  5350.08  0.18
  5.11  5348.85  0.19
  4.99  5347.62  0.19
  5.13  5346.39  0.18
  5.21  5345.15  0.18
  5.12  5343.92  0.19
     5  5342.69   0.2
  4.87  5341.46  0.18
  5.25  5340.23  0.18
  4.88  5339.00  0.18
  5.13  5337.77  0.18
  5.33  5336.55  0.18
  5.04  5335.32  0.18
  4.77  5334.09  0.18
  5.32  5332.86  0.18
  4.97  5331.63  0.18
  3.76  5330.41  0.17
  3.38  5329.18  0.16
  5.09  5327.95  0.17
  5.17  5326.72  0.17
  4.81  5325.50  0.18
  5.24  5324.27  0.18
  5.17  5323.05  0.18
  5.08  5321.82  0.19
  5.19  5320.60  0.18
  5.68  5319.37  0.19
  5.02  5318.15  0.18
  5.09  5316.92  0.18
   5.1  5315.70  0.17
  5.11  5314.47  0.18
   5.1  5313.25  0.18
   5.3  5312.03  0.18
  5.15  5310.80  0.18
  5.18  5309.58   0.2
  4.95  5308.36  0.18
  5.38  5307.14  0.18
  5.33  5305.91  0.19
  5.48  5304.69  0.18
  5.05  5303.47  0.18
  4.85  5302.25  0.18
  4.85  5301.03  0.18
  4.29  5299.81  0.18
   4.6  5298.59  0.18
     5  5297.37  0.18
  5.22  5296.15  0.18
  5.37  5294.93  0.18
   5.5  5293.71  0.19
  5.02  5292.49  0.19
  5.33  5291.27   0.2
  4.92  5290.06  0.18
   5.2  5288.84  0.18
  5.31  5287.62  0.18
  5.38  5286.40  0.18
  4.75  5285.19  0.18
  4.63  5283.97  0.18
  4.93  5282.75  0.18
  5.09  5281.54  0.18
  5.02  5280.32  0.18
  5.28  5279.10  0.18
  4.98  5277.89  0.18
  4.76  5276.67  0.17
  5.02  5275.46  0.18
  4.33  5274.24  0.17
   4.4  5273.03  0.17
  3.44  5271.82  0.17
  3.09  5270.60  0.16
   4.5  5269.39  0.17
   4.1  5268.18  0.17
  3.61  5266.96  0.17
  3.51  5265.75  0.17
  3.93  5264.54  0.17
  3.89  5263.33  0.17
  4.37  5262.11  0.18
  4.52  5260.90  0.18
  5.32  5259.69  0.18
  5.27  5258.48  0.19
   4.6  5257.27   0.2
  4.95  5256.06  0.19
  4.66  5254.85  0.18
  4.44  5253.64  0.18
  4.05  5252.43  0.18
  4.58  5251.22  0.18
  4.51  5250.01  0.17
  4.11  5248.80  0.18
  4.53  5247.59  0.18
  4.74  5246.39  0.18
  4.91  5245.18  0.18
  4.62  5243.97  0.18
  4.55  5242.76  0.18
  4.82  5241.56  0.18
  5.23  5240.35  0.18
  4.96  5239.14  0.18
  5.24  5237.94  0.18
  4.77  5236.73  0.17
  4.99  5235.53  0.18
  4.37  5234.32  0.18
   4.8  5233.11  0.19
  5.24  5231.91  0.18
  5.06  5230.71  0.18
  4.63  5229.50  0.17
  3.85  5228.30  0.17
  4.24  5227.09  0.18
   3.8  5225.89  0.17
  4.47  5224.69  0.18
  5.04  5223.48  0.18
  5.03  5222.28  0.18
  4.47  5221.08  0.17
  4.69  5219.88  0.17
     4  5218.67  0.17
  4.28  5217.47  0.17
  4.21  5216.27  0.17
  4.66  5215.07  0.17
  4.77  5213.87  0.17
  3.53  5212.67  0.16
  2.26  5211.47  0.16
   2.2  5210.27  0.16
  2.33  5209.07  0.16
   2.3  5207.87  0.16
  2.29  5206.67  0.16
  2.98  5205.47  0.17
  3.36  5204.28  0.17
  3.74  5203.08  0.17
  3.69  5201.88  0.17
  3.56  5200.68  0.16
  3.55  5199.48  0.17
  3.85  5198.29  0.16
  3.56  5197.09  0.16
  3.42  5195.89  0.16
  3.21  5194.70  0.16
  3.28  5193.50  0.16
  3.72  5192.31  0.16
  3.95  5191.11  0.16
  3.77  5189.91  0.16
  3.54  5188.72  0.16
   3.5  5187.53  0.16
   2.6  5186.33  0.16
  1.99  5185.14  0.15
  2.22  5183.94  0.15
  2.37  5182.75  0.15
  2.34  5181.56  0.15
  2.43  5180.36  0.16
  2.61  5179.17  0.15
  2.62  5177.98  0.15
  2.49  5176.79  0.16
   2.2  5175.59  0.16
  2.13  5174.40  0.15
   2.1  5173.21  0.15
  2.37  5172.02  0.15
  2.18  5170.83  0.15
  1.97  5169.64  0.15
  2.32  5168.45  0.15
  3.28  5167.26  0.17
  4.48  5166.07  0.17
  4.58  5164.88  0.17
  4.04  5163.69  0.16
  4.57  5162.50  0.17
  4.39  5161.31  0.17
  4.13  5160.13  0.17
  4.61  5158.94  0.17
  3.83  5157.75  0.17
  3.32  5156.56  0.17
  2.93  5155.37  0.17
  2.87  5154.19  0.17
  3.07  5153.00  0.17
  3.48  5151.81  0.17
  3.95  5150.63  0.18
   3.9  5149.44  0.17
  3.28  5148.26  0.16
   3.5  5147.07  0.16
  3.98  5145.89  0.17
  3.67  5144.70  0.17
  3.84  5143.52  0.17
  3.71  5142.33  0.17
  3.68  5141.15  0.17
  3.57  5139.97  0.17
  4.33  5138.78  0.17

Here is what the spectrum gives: 1.2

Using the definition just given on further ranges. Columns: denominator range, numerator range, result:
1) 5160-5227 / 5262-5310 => 1.42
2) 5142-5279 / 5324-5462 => 1.42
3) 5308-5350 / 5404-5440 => 1.15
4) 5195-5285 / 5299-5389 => 1.23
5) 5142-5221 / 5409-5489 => 1.63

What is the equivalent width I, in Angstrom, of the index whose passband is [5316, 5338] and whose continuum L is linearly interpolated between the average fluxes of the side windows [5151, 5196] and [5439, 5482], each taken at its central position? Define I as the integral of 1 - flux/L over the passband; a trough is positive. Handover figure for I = -4.2 Angstrom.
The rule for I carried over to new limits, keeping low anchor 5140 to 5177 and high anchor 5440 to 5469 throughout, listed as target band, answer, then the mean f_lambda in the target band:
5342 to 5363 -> -4.2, 5.39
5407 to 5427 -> -4.3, 5.89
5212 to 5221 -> -1.4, 4.3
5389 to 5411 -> -4.0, 5.63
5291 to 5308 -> -3.6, 5.08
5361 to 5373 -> -2.0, 5.35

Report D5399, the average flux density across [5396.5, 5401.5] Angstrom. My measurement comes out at 5.53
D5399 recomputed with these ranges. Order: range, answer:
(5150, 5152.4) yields 3.72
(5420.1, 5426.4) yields 6.24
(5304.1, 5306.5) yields 5.41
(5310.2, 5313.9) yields 5.18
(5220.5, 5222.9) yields 4.76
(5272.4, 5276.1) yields 4.59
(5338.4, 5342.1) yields 5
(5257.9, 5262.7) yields 4.87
